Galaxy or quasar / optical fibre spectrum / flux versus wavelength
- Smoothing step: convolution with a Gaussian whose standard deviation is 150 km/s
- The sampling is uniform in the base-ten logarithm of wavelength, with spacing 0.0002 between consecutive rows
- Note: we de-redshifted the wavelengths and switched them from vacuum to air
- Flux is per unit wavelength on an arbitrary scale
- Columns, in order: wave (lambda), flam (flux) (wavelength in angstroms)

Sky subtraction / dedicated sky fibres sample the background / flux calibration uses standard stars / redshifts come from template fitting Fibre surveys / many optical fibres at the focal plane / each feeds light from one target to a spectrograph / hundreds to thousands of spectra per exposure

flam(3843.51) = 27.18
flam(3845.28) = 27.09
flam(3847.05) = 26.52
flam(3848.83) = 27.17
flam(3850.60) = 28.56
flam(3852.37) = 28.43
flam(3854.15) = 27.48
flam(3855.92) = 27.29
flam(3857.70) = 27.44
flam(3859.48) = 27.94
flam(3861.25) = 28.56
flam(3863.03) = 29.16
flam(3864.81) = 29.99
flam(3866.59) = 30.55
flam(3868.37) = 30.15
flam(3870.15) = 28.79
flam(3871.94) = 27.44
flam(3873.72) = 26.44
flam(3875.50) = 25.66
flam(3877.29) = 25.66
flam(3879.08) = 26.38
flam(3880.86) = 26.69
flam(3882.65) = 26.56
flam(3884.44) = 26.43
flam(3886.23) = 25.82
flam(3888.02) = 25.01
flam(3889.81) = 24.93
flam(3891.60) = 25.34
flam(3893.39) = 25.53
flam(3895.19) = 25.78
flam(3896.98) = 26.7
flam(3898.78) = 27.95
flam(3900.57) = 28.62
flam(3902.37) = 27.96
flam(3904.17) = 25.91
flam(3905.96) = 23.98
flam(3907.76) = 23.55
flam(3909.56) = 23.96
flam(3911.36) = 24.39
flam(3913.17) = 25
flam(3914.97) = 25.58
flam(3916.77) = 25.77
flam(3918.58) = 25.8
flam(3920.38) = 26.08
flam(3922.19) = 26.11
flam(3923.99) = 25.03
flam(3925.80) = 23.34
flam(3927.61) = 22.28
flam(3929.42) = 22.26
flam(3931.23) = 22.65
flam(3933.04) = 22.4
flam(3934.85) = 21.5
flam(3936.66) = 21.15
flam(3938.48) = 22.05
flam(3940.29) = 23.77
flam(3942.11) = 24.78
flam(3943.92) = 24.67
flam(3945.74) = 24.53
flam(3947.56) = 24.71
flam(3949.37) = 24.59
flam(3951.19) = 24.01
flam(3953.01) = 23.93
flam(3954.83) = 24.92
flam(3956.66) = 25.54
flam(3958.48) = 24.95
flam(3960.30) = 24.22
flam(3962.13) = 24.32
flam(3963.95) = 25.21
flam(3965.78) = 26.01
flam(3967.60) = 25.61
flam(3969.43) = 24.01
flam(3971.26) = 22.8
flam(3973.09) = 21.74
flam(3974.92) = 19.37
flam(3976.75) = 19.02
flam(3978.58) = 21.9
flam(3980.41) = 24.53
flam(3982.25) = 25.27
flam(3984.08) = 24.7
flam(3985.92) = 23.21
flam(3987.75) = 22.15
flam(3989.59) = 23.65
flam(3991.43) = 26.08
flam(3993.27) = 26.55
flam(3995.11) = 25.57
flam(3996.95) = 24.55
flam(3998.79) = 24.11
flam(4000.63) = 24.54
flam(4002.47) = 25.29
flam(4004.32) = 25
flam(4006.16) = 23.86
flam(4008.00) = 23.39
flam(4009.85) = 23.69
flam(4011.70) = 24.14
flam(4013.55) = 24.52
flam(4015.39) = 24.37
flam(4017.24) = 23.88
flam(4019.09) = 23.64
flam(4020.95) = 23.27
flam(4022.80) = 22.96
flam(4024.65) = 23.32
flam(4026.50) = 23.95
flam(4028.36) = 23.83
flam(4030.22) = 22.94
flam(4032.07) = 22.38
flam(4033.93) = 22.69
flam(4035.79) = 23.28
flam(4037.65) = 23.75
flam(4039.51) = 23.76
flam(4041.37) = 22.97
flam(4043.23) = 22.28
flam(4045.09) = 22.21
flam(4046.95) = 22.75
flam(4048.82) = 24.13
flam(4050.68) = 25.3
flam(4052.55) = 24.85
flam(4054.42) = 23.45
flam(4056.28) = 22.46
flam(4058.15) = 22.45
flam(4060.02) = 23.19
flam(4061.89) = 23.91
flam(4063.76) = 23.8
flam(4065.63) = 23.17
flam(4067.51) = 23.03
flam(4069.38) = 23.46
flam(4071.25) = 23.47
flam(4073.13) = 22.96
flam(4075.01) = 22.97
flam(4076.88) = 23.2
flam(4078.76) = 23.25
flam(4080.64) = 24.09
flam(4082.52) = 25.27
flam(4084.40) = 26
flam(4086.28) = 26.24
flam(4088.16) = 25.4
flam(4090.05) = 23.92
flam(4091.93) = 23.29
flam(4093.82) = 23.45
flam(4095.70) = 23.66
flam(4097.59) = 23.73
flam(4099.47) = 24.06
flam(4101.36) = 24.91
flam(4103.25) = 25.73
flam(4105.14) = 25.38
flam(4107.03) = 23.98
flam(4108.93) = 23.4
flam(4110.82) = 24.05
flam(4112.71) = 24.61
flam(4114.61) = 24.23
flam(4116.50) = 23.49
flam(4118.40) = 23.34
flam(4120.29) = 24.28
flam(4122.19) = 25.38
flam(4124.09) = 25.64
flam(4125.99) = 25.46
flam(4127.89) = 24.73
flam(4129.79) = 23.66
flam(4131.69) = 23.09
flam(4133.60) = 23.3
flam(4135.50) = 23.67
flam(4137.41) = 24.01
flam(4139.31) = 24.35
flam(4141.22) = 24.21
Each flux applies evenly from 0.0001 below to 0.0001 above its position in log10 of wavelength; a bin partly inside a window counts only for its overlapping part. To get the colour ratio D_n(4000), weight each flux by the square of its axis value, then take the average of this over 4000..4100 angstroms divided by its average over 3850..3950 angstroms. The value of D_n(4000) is 1.0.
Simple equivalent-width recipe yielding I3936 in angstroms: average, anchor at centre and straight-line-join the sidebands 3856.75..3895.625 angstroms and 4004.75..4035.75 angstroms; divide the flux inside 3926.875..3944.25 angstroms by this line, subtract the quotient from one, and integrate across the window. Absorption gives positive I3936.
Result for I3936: 2.0 angstroms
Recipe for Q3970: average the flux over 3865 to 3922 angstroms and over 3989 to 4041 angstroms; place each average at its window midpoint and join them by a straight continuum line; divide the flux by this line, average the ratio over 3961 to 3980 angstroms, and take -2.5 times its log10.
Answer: 0.08 mag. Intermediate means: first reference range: 26.3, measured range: 23.1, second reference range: 24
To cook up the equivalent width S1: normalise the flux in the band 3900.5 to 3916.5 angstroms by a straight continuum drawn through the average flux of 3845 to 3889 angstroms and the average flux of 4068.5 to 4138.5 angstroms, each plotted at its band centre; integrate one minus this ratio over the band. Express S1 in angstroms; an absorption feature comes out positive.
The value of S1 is 0.96 angstroms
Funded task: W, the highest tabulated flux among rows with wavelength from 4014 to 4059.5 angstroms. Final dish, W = 25.3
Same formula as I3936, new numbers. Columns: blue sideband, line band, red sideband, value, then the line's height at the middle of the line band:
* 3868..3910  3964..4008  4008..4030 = 0.8 angstroms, 24.4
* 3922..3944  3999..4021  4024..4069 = -0.9 angstroms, 23.3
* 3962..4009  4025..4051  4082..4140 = 0.9 angstroms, 24.1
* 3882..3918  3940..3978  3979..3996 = 1.5 angstroms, 24.9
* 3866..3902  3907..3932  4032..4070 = 1.6 angstroms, 26.1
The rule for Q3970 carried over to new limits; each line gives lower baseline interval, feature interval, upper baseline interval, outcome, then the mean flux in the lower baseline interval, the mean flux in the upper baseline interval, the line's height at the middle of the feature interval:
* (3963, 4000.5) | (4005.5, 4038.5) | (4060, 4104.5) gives 0.02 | 23.8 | 24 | 23.9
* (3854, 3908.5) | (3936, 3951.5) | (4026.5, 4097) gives 0.09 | 27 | 23.6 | 25.8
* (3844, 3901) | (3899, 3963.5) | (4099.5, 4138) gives 0.09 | 27.2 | 24.3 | 26.5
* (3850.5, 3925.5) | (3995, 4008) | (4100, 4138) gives 0.04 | 26.6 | 24.3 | 25.5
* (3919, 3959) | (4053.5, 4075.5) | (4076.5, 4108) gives 0.05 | 23.9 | 24.5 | 24.4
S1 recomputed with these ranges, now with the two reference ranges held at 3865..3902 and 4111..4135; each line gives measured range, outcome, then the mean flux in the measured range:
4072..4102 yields 0.6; 24.1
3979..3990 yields 0.8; 23.8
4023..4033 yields 0.8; 23.3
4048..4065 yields 0.9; 23.7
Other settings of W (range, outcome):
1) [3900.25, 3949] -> 28.62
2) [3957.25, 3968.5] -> 26.01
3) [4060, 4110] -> 26.24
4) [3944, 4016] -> 26.55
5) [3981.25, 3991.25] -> 25.27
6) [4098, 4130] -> 25.73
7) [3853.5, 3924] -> 30.55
